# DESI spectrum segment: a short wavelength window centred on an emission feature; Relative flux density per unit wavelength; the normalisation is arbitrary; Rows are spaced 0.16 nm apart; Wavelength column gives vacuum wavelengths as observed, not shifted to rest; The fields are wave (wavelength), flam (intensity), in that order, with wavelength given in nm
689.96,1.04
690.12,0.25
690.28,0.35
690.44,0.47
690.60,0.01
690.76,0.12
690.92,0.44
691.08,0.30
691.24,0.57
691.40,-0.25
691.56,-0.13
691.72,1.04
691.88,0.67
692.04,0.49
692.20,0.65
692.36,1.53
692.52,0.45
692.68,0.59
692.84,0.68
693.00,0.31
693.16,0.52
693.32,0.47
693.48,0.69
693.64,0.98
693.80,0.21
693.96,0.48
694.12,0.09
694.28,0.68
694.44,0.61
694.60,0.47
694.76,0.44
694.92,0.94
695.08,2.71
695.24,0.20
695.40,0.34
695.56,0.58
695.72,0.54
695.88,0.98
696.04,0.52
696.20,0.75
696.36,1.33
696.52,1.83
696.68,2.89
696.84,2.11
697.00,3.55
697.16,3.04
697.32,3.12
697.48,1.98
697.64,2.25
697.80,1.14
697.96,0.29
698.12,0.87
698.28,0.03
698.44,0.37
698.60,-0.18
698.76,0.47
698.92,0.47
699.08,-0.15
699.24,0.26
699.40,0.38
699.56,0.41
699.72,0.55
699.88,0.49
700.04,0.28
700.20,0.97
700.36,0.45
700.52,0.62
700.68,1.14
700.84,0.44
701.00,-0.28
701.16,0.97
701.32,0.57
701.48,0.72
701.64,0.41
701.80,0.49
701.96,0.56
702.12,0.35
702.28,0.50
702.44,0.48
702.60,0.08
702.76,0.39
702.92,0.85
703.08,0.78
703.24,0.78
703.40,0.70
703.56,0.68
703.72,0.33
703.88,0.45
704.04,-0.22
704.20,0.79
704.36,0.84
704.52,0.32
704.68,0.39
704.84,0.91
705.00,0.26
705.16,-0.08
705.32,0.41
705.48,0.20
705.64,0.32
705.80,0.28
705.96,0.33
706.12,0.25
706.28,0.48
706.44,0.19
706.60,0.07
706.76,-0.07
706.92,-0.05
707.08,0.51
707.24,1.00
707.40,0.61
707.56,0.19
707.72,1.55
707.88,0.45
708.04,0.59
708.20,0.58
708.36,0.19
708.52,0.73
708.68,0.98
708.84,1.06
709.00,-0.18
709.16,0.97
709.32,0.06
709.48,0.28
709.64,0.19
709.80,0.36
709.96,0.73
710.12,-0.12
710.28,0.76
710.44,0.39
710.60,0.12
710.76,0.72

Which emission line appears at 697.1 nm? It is [O II] 3727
